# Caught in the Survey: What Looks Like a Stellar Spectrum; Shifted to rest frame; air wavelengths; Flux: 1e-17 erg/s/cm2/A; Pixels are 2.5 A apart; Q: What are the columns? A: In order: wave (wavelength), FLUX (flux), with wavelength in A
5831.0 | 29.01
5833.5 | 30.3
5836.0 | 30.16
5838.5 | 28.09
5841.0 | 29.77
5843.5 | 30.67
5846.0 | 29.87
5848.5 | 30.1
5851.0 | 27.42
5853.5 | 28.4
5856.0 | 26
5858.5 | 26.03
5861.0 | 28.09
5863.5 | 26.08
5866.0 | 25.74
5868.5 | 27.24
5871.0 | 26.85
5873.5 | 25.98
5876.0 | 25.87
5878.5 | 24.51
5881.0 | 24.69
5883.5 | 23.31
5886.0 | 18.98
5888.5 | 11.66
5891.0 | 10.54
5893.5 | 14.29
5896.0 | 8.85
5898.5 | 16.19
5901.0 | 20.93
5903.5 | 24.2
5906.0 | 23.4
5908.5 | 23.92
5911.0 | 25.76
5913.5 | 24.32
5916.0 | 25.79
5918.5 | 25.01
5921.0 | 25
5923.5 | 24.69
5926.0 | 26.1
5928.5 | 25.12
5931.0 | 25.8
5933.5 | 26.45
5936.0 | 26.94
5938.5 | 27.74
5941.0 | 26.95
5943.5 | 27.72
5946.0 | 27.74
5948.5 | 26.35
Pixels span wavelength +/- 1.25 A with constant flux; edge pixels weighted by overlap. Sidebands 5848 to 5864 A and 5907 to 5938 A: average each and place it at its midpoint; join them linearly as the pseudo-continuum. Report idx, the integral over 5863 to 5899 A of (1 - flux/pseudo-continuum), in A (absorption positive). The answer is 8.1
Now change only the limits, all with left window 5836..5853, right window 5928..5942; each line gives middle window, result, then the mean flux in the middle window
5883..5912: 9.8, 18.3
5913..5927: 1.0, 25.2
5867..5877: 0.7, 26.5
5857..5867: 0.8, 26.5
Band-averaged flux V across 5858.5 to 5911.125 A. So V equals 21.8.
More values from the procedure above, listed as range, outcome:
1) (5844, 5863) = 28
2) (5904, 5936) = 25.2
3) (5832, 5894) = 25.4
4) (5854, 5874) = 26.6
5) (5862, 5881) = 26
